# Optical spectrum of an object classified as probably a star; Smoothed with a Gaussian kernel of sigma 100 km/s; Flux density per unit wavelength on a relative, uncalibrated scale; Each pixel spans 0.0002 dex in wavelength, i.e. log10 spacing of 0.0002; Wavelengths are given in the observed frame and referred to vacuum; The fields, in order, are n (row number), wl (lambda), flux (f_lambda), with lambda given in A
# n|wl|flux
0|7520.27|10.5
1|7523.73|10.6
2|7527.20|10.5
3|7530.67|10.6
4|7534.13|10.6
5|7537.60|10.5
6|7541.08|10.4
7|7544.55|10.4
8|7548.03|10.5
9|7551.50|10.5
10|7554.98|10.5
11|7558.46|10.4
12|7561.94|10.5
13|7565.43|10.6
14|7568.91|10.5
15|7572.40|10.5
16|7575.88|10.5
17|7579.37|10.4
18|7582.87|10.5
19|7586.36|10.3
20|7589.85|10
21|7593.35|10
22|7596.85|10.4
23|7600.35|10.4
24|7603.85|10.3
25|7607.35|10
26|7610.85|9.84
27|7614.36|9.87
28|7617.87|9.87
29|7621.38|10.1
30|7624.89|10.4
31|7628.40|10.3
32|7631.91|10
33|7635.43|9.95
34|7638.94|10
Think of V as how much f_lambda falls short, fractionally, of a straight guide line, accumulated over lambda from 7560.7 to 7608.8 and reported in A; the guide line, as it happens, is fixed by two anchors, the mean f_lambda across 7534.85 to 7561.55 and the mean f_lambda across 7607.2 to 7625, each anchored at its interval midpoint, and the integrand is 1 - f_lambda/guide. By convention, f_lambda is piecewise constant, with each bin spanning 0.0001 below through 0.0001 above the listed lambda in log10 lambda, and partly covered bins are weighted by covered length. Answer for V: -0.7 A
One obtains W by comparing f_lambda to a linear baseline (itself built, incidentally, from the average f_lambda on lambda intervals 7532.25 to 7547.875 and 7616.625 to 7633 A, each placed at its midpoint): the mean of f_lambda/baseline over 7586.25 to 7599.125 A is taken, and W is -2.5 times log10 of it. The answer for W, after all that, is 0.01 mag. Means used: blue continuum 10.5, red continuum 10.2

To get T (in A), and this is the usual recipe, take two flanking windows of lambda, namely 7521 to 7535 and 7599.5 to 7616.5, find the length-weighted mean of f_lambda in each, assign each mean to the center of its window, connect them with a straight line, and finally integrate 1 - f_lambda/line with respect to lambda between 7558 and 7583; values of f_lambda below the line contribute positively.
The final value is -0.46 A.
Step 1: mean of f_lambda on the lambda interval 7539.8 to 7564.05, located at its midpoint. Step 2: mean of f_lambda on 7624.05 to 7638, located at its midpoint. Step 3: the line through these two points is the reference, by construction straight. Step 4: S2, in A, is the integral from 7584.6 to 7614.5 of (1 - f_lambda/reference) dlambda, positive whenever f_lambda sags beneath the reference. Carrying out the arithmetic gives 0.4 A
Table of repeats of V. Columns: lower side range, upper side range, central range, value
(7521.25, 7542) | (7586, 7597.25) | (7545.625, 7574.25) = -0.4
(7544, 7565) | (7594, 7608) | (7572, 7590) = 0.0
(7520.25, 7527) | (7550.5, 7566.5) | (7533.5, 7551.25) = 0.1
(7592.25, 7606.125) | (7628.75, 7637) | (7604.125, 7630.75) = 0.2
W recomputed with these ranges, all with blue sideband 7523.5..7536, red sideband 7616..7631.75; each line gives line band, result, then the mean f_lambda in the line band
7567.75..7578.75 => -0.01 mag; 10.5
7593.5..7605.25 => -0.01 mag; 10.3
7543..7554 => 0.00 mag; 10.5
